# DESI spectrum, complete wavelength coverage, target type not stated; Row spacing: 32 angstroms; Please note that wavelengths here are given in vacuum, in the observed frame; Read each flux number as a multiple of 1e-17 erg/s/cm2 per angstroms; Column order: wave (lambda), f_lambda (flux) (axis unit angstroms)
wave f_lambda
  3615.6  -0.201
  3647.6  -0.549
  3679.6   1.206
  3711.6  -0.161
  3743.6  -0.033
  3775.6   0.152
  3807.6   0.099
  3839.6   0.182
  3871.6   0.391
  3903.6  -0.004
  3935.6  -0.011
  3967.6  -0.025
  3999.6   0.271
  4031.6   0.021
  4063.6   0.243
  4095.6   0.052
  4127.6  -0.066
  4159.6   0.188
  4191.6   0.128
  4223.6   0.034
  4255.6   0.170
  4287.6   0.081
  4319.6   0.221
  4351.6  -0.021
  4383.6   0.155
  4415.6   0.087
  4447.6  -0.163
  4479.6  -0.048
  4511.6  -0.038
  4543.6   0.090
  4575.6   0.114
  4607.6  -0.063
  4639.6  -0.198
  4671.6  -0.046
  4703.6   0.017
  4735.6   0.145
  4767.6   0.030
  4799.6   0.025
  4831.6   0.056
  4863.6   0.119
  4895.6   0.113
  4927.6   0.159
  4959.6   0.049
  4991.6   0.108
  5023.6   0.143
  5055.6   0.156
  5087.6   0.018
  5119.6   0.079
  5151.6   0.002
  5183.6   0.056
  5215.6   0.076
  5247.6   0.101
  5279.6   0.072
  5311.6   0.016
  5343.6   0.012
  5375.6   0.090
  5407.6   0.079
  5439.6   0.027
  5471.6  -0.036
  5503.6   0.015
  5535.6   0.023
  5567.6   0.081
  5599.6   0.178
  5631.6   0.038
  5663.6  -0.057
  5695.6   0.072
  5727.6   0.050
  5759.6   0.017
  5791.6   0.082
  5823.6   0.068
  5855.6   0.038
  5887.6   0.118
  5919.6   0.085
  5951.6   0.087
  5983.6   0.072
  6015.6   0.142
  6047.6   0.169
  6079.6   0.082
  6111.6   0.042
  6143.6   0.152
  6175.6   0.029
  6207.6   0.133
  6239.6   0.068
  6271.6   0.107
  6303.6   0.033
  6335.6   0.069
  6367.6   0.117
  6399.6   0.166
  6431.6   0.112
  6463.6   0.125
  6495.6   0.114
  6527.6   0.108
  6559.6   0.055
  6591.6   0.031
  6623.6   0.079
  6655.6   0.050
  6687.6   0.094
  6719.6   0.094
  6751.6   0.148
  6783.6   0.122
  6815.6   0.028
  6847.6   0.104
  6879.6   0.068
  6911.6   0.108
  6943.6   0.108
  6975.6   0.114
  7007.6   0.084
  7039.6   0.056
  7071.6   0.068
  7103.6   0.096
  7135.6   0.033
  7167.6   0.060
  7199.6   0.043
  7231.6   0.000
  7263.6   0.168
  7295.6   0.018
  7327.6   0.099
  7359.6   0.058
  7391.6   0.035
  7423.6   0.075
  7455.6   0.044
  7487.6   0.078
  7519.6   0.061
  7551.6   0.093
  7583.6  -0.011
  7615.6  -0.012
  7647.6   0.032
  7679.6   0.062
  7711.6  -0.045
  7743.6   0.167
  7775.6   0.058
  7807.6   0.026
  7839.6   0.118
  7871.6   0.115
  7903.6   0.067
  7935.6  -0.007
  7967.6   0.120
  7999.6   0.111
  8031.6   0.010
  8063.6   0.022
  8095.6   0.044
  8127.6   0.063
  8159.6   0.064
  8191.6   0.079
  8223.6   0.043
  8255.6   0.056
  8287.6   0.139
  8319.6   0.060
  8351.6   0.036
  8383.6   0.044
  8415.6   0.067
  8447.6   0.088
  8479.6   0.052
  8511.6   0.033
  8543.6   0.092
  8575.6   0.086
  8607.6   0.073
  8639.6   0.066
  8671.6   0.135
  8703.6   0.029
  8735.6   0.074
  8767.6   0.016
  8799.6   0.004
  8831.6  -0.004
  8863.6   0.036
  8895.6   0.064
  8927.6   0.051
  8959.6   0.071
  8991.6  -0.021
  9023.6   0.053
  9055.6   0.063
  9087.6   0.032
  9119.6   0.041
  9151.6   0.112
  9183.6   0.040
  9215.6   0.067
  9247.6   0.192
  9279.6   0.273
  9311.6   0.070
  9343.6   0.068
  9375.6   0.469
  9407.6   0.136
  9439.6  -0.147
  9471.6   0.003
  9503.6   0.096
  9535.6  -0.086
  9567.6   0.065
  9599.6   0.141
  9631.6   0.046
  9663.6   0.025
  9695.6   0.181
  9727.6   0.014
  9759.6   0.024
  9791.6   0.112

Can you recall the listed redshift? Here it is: 1.485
